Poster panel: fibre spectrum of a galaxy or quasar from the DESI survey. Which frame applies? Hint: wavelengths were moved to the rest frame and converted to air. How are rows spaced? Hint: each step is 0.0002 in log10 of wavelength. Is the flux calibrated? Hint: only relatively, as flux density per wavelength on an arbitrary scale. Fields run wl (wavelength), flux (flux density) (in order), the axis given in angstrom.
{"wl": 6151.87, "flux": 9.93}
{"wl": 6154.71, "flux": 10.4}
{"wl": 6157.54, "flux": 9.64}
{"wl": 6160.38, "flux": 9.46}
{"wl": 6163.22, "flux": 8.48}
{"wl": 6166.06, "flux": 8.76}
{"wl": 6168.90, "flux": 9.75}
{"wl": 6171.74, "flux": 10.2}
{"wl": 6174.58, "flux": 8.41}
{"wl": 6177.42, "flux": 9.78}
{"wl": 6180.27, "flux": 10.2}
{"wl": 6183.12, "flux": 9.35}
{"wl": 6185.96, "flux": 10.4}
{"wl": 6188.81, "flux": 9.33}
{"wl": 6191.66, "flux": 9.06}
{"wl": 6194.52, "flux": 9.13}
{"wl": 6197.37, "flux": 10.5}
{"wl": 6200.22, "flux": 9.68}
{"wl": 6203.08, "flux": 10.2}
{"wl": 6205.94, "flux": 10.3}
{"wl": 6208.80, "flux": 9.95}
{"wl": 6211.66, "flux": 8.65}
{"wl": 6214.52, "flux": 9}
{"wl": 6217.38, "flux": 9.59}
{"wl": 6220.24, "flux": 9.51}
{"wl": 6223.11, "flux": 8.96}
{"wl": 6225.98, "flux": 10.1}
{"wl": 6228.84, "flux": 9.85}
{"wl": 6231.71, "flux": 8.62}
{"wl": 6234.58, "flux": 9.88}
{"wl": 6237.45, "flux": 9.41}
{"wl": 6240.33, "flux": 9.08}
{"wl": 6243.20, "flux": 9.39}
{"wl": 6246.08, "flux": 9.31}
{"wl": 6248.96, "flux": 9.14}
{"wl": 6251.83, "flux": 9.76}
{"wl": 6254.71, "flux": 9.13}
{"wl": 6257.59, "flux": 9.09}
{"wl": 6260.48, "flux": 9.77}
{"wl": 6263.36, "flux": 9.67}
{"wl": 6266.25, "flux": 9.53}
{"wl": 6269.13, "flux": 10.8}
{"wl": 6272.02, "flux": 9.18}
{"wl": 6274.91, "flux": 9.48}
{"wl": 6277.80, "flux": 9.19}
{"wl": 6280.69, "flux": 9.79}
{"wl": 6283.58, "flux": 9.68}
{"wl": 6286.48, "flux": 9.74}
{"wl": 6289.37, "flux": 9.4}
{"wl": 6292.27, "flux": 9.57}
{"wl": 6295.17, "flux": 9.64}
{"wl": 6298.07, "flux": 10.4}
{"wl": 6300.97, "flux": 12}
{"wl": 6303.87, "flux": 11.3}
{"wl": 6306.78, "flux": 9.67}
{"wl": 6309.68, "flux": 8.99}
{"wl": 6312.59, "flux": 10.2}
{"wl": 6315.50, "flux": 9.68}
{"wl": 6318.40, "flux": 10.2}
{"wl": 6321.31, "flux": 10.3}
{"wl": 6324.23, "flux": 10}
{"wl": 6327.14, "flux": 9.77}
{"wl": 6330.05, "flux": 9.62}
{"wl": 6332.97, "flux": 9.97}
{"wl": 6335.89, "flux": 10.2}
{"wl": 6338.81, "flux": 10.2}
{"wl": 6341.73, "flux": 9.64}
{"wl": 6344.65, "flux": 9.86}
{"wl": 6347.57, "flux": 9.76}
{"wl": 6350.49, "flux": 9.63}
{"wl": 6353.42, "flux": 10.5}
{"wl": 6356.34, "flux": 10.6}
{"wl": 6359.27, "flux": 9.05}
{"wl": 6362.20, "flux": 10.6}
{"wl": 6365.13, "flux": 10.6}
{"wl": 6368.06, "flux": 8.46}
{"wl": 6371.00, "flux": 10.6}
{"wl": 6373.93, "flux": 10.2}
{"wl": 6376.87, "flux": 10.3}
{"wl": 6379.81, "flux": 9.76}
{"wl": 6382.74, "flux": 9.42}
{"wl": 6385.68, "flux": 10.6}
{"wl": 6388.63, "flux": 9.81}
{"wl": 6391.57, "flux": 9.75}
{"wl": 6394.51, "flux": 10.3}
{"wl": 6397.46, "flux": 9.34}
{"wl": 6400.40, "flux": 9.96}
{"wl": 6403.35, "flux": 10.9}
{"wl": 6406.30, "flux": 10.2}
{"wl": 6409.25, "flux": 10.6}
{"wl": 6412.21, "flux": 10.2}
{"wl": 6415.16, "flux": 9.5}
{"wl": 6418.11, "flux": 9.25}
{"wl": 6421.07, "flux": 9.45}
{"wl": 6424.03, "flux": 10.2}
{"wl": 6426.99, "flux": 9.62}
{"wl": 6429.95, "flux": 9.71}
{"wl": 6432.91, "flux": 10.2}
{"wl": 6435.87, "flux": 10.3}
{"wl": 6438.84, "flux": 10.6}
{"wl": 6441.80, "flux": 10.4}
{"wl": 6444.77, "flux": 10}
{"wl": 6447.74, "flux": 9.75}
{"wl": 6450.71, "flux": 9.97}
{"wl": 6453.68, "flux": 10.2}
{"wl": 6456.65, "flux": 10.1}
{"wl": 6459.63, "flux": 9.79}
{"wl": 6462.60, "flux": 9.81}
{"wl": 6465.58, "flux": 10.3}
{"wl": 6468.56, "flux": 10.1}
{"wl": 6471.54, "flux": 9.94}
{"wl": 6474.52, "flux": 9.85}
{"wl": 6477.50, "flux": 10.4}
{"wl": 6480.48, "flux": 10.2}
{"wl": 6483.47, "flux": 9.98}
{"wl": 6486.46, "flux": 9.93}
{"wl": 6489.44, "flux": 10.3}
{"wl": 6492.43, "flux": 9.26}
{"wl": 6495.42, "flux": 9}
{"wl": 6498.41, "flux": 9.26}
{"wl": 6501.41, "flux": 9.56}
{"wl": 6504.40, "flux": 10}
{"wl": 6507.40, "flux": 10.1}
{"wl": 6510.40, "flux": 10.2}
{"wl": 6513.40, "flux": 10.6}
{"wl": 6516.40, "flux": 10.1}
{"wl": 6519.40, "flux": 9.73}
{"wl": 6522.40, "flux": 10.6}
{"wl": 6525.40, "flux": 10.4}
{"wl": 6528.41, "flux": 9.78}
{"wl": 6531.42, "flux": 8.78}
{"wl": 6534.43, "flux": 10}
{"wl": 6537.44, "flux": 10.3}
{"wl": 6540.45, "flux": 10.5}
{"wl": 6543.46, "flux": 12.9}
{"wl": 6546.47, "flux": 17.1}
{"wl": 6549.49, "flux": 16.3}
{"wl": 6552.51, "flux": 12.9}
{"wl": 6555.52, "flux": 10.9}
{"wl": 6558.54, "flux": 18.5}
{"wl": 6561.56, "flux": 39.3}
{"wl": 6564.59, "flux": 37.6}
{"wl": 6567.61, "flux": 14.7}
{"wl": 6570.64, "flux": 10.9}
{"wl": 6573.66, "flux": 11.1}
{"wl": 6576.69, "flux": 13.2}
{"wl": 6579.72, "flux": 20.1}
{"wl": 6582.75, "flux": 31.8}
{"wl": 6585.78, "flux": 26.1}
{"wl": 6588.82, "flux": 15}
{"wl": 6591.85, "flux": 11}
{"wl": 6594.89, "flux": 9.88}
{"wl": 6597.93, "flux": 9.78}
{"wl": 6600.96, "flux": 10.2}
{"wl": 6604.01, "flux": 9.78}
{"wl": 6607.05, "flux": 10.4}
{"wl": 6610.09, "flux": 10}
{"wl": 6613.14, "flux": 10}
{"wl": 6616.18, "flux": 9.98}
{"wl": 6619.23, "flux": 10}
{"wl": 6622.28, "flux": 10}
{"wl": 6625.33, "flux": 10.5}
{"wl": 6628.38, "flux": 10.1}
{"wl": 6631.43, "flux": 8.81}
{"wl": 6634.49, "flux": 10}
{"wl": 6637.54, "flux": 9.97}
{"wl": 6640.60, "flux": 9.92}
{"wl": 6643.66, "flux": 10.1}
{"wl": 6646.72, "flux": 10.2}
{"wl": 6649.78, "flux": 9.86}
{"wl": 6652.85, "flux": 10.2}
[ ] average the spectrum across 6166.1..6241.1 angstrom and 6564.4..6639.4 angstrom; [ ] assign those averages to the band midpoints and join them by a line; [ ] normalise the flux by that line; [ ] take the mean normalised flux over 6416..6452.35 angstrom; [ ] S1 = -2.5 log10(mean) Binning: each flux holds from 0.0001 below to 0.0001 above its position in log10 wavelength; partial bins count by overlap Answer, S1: 0.17 mag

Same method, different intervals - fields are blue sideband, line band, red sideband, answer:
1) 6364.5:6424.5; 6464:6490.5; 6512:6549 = 0.054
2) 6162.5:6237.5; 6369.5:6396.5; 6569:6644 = 0.078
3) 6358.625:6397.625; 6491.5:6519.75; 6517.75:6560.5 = 0.206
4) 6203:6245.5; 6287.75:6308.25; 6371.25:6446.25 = -0.063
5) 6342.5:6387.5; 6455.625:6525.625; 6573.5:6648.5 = 0.124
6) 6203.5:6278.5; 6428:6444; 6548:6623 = 0.259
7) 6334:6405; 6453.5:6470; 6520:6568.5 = 0.276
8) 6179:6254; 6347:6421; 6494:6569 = 0.170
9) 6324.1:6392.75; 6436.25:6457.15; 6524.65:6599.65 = 0.231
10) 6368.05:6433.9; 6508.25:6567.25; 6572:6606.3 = -0.049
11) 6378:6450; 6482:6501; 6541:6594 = 0.430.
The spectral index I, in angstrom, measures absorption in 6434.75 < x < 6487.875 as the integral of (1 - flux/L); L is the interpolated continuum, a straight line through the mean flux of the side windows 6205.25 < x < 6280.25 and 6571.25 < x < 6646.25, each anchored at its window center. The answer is 5.2 angstrom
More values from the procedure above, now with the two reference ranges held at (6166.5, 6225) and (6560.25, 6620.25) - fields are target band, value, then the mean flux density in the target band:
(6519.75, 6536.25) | 5.59 angstrom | 9.91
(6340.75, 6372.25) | 5.84 angstrom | 9.94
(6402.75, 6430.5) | 6.80 angstrom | 9.94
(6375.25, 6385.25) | 2.12 angstrom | 9.91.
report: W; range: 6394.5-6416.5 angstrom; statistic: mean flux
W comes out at 10.1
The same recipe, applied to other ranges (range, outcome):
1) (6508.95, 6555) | 11.3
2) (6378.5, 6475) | 10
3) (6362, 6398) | 9.97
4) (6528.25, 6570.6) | 16.4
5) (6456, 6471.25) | 10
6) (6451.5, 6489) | 10.1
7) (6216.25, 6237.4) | 9.5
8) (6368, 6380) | 10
